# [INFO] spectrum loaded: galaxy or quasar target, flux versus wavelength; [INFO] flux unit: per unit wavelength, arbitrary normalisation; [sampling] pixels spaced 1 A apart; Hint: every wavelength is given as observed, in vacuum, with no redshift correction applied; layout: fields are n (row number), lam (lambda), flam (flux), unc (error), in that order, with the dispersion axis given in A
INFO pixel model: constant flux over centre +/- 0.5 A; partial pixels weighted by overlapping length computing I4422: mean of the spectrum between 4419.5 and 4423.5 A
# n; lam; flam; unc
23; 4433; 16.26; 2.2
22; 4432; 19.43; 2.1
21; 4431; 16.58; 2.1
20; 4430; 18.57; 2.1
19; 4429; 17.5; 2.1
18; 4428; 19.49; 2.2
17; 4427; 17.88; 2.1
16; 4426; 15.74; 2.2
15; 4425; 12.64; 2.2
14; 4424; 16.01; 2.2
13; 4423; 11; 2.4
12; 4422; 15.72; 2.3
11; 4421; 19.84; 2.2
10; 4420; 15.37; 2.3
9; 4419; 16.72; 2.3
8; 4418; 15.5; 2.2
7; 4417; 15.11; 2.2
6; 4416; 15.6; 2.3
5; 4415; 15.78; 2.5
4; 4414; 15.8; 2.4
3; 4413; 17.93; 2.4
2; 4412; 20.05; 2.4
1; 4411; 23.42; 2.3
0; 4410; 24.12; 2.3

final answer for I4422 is 15.5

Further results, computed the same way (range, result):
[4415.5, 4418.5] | 15.4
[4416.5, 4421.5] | 16.5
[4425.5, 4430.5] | 17.8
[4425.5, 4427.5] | 16.8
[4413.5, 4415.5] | 15.8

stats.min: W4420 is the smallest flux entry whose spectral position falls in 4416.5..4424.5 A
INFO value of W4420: 11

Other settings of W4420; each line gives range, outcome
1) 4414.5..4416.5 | 15.6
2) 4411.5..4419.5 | 15.11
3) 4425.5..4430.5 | 15.74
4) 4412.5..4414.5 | 15.8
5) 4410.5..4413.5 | 17.93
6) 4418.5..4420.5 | 15.37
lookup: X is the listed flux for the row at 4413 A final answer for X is 17.93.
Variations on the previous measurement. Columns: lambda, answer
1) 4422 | 15.72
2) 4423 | 11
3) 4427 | 17.88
